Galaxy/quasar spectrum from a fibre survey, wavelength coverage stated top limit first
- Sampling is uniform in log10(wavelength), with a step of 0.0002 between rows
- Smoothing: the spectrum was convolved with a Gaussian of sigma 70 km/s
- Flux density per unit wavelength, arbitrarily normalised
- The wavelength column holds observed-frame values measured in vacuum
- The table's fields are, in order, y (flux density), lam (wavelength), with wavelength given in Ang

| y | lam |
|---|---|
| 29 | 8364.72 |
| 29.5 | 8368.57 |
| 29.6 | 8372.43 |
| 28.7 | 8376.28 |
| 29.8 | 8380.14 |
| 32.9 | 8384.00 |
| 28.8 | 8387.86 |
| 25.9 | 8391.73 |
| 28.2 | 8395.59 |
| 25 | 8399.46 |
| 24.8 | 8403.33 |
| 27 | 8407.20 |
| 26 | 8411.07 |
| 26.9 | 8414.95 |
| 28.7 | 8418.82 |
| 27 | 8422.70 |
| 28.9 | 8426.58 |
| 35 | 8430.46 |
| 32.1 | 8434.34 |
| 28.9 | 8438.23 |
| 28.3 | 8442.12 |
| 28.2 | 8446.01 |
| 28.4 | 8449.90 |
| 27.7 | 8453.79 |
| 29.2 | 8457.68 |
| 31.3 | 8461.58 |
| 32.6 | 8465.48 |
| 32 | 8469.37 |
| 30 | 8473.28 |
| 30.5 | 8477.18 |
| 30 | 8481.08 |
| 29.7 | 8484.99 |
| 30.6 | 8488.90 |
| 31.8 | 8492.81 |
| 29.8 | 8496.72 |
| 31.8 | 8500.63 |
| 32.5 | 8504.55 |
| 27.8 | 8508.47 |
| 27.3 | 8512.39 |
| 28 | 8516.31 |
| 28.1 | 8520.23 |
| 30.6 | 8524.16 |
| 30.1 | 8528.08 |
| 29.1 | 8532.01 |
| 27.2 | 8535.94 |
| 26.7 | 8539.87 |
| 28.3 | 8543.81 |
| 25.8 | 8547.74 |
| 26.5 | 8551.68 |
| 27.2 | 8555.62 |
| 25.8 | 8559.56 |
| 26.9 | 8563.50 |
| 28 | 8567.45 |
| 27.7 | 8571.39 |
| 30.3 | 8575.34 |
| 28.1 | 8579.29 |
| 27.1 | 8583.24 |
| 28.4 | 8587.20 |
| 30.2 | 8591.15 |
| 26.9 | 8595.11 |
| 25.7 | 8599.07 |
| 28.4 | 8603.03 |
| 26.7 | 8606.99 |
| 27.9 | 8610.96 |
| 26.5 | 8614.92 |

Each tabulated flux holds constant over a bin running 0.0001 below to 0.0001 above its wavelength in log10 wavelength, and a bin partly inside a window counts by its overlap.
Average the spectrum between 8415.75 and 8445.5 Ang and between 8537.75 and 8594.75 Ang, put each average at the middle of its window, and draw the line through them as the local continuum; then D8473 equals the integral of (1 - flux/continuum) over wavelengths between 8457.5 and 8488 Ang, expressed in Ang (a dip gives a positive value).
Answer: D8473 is -1.81 Ang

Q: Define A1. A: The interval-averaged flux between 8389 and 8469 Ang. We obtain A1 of 28.6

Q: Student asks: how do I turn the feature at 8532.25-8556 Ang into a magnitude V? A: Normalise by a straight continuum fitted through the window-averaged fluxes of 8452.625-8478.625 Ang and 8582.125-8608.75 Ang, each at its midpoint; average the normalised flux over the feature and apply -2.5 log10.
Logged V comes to 0.07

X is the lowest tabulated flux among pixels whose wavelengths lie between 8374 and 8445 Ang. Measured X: 24.8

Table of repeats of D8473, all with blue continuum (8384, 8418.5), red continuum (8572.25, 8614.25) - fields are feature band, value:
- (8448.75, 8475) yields -2.8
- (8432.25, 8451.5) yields -1.4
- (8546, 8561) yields 0.7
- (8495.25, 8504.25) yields -1.2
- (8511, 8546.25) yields -0.9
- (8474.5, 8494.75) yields -2.3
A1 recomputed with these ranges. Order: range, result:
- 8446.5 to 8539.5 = 29.8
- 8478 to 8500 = 30.5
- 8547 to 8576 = 27.2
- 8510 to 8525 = 28.3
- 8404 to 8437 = 28.8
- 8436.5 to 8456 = 28.3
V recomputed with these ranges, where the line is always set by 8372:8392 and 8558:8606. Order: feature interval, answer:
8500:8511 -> -0.070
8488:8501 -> -0.087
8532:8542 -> 0.031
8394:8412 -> 0.125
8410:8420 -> 0.079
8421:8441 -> -0.045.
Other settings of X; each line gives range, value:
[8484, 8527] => 27.3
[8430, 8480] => 27.7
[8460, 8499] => 29.7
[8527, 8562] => 25.8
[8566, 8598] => 26.9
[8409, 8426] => 26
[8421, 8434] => 27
